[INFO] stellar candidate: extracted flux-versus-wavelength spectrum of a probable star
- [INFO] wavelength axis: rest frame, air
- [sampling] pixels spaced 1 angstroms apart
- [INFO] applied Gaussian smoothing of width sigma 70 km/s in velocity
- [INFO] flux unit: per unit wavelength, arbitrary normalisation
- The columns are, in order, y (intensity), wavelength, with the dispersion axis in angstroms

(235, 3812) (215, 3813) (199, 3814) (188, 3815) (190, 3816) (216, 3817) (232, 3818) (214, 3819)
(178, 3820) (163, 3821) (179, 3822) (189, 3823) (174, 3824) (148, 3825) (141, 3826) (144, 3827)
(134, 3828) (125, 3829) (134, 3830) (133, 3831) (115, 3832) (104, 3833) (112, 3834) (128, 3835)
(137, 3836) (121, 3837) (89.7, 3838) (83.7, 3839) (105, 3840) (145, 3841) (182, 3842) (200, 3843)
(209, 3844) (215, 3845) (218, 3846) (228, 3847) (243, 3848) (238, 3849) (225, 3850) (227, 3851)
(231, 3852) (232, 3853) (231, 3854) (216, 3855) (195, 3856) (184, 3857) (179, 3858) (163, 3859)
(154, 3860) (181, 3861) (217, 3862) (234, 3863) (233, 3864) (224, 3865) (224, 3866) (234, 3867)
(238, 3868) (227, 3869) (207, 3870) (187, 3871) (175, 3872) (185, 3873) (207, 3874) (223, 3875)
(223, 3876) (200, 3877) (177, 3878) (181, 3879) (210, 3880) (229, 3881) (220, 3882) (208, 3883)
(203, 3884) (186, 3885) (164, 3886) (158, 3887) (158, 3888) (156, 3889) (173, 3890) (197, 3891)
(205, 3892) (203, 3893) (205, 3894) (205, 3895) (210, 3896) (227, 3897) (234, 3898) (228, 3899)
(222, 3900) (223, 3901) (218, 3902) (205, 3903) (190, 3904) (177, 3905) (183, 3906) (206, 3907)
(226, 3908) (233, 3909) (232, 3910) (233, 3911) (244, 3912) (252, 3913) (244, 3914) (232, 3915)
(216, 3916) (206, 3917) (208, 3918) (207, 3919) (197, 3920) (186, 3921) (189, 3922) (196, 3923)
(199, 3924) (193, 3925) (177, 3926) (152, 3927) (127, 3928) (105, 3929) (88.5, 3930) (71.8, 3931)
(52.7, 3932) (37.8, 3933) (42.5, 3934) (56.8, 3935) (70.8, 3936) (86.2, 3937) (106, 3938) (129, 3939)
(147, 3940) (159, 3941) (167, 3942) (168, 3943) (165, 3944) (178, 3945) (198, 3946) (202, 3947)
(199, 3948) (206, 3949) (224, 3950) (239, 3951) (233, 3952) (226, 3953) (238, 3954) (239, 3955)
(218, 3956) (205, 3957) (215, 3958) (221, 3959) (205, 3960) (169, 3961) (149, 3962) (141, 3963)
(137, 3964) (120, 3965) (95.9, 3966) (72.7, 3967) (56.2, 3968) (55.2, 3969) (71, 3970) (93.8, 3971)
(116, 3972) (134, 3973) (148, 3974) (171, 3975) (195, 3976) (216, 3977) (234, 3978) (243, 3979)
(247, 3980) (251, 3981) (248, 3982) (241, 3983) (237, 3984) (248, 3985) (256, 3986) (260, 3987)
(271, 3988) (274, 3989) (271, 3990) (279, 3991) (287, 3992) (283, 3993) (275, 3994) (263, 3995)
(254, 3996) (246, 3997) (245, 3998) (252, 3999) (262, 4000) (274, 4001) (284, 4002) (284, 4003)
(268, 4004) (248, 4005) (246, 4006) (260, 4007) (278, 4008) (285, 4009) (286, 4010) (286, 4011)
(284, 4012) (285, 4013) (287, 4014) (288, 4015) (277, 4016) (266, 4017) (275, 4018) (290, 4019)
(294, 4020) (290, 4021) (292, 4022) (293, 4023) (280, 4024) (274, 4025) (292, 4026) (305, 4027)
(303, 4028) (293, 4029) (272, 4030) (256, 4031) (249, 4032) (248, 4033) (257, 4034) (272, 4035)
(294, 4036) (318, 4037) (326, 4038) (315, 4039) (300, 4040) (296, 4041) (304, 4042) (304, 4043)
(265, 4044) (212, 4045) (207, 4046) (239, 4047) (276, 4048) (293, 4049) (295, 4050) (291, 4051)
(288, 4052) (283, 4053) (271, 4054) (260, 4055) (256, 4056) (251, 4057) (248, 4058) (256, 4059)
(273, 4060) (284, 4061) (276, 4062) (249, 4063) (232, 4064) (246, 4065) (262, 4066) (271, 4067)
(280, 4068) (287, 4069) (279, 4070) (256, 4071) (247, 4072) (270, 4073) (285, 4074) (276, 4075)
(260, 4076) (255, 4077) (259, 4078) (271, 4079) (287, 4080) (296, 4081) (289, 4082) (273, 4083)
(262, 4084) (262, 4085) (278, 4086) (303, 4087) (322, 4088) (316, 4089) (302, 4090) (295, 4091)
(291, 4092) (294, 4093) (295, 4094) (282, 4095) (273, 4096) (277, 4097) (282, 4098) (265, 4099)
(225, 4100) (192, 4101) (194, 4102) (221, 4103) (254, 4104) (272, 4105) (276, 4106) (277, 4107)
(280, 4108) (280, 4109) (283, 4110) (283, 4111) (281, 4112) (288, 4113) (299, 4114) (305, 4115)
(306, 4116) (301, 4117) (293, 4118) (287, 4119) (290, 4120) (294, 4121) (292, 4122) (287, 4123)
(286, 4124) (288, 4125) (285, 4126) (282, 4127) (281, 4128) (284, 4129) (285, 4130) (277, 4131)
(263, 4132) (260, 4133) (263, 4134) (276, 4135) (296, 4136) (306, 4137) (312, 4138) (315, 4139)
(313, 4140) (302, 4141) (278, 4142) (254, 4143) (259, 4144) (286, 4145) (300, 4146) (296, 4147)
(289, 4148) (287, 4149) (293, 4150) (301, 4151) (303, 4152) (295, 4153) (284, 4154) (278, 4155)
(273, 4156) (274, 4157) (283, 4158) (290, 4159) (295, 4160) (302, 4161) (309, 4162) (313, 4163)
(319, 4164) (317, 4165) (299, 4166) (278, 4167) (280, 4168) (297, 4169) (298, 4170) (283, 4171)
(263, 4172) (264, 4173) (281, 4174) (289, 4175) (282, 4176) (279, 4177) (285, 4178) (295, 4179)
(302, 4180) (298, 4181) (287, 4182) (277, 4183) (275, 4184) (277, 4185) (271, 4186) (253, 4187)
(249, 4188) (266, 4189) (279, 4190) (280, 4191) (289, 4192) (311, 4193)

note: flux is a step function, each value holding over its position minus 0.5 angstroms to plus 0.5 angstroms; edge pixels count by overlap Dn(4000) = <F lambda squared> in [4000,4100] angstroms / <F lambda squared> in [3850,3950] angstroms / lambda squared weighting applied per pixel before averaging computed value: 1.59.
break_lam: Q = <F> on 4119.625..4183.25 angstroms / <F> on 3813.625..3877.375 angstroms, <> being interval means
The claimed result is 1.56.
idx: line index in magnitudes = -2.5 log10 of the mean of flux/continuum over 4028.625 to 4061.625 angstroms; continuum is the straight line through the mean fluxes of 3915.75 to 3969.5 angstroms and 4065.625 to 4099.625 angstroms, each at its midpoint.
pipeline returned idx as -0.116 mag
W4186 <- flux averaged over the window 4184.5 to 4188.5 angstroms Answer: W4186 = 262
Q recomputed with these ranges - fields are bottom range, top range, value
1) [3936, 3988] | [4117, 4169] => 1.61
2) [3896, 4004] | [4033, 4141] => 1.43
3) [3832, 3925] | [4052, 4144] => 1.39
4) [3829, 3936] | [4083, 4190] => 1.53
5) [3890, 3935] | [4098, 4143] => 1.49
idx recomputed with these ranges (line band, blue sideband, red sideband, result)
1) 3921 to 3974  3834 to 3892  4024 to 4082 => 0.46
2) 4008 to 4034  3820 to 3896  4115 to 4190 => -0.17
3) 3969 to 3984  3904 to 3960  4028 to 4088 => 0.16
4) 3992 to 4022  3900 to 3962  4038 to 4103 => -0.19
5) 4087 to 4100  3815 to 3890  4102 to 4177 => -0.08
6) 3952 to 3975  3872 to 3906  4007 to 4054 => 0.49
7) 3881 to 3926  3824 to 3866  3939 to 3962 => -0.10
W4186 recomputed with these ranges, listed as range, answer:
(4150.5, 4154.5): 296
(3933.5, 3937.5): 64.1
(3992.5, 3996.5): 269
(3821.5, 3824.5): 181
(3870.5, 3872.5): 181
